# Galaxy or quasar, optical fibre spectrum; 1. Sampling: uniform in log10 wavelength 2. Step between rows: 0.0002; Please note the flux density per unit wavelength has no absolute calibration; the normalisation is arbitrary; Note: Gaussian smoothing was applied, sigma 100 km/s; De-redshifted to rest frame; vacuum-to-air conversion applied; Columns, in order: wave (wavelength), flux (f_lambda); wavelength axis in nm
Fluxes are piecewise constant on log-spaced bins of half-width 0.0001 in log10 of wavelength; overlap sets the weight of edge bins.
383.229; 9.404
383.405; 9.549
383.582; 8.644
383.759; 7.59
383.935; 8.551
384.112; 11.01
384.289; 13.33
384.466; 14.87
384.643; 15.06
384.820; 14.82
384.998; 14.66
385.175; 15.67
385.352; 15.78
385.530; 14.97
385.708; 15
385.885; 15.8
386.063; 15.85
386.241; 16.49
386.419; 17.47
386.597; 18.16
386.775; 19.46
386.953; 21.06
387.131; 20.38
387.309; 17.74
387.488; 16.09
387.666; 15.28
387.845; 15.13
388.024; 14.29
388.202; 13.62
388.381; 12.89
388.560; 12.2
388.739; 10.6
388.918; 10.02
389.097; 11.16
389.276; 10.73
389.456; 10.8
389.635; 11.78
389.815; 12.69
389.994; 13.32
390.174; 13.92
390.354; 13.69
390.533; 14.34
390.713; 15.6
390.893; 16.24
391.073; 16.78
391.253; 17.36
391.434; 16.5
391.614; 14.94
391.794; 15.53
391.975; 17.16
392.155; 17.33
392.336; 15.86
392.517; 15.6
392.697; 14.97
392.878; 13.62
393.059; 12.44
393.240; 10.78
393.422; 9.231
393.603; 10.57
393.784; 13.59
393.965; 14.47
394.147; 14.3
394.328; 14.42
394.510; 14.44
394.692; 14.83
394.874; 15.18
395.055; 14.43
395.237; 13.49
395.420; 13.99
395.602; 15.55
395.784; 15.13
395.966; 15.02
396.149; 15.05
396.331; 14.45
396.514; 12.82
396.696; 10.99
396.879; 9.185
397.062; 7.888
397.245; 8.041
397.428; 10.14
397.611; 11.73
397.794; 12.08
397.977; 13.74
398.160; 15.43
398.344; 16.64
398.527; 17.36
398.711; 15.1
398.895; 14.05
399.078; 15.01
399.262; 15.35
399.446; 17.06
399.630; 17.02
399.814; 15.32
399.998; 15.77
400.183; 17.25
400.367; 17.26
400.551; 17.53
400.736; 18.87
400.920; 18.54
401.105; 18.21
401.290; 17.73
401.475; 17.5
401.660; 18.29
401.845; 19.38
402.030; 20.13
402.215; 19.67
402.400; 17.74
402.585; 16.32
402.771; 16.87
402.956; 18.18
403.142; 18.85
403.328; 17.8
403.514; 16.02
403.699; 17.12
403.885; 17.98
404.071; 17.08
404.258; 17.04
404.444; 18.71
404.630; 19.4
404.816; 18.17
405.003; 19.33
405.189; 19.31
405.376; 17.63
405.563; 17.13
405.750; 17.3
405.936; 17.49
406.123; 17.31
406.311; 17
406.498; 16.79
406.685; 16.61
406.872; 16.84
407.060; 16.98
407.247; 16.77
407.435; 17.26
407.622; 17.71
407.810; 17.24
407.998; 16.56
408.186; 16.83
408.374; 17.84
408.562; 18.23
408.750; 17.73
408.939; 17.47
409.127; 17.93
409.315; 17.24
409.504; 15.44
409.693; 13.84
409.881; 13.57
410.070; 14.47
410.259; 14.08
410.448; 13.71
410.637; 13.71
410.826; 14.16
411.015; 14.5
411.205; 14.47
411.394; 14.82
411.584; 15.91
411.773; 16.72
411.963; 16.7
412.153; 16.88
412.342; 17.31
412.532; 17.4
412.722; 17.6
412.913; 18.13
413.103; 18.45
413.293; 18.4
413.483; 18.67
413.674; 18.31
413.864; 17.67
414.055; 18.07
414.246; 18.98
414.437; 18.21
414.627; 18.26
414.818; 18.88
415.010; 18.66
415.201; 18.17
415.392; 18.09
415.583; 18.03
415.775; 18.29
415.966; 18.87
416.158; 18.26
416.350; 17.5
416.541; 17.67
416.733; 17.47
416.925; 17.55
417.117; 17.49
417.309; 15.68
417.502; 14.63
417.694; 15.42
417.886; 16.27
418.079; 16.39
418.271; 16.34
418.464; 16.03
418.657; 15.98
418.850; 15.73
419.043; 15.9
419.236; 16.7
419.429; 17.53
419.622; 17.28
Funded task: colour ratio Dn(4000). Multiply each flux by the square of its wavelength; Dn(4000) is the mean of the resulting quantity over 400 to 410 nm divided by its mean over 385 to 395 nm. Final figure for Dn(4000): 1.3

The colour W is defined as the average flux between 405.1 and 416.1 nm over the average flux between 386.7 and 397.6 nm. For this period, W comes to 1.22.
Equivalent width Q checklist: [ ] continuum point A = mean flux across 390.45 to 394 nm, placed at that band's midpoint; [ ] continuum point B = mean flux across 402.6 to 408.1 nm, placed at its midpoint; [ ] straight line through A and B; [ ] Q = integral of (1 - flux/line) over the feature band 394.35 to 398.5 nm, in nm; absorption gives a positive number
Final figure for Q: 0.606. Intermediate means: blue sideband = 14.6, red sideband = 17.5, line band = 13.3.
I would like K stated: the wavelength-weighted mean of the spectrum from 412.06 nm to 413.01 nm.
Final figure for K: 17.5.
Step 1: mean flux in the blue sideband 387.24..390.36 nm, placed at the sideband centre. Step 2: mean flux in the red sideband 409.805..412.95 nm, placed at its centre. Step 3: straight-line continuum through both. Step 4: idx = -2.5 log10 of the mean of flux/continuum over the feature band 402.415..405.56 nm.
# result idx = -0.21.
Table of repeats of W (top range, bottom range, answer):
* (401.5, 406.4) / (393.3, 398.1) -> 1.40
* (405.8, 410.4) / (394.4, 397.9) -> 1.29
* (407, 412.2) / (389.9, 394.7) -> 1.10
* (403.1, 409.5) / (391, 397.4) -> 1.27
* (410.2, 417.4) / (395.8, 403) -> 1.11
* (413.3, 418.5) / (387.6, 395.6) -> 1.27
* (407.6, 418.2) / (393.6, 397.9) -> 1.30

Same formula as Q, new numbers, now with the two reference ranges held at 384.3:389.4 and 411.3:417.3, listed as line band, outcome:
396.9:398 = 0.40 nm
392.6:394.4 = 0.33 nm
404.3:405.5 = -0.13 nm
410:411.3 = 0.24 nm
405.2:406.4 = -0.04 nm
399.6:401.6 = -0.11 nm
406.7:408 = 0.00 nm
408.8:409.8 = 0.05 nm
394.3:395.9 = 0.13 nm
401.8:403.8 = -0.16 nm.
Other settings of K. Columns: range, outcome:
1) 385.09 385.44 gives 15.7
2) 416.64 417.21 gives 17.5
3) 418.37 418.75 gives 16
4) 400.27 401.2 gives 18.1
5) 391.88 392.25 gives 17.2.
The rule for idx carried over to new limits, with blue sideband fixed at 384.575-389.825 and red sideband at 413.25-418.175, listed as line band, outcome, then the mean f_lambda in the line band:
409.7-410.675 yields 0.23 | 13.9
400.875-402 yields -0.13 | 18.4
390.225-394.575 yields 0.06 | 14.6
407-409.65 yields -0.01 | 17.2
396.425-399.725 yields 0.20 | 13.3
